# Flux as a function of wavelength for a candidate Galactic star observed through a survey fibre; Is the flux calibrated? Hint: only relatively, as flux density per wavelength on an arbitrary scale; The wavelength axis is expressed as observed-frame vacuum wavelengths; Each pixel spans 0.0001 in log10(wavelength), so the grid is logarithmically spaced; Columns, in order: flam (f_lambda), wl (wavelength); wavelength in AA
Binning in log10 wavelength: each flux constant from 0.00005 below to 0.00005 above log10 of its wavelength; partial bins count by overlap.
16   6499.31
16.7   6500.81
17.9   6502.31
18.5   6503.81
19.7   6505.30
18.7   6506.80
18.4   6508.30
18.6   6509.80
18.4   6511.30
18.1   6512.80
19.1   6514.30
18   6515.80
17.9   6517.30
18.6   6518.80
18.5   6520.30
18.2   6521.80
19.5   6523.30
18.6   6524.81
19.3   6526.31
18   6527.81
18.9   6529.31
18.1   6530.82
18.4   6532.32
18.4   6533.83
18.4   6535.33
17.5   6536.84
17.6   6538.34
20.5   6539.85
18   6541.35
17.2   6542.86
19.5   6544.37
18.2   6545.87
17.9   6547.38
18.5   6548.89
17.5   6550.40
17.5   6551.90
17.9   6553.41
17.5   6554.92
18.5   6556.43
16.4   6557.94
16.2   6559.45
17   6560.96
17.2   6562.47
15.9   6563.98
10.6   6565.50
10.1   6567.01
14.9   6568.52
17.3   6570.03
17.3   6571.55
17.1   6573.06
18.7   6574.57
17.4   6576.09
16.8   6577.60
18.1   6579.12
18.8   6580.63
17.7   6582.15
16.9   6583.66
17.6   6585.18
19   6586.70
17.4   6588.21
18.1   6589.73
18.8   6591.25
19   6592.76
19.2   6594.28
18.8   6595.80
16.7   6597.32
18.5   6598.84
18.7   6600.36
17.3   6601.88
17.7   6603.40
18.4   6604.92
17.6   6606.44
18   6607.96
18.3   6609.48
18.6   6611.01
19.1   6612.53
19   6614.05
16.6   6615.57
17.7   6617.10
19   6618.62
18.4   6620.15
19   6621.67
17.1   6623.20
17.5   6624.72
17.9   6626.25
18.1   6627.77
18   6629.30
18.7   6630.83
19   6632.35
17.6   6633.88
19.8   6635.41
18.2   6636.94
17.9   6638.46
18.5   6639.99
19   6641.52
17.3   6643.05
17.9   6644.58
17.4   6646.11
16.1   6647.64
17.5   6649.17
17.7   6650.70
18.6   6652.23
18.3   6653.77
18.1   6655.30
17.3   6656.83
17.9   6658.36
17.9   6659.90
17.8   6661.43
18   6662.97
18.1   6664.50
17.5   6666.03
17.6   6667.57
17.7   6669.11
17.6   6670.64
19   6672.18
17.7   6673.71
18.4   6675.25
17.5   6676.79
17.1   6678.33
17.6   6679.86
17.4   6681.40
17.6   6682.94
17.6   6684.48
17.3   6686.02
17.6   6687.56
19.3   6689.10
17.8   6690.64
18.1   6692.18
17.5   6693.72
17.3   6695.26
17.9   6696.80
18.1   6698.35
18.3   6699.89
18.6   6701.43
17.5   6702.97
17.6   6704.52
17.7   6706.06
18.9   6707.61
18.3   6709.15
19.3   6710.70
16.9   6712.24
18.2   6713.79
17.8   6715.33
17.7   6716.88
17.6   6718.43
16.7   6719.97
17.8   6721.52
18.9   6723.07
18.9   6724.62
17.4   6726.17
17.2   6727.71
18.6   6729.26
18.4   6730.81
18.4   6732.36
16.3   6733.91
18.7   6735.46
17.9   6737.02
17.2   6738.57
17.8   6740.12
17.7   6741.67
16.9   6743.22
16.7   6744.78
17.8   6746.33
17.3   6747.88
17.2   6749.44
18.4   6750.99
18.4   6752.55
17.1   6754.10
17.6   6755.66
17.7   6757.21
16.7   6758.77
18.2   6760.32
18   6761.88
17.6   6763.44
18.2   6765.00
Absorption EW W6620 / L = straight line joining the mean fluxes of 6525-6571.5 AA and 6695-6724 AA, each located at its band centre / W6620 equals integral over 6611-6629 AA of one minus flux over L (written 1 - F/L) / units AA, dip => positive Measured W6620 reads -0.6 AA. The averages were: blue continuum 17.3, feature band 18.1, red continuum 18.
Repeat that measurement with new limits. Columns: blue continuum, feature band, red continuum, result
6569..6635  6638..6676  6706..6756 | 0.17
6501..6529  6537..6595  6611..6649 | 3.10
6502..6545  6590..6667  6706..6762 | 0.20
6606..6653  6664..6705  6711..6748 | 0.17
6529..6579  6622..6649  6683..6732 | -0.59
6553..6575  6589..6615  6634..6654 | -2.03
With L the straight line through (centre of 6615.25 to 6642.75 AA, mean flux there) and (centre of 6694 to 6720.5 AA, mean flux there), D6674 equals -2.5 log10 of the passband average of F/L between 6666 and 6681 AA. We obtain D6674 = 0.02 mag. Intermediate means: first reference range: 18.2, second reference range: 17.9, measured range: 17.8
